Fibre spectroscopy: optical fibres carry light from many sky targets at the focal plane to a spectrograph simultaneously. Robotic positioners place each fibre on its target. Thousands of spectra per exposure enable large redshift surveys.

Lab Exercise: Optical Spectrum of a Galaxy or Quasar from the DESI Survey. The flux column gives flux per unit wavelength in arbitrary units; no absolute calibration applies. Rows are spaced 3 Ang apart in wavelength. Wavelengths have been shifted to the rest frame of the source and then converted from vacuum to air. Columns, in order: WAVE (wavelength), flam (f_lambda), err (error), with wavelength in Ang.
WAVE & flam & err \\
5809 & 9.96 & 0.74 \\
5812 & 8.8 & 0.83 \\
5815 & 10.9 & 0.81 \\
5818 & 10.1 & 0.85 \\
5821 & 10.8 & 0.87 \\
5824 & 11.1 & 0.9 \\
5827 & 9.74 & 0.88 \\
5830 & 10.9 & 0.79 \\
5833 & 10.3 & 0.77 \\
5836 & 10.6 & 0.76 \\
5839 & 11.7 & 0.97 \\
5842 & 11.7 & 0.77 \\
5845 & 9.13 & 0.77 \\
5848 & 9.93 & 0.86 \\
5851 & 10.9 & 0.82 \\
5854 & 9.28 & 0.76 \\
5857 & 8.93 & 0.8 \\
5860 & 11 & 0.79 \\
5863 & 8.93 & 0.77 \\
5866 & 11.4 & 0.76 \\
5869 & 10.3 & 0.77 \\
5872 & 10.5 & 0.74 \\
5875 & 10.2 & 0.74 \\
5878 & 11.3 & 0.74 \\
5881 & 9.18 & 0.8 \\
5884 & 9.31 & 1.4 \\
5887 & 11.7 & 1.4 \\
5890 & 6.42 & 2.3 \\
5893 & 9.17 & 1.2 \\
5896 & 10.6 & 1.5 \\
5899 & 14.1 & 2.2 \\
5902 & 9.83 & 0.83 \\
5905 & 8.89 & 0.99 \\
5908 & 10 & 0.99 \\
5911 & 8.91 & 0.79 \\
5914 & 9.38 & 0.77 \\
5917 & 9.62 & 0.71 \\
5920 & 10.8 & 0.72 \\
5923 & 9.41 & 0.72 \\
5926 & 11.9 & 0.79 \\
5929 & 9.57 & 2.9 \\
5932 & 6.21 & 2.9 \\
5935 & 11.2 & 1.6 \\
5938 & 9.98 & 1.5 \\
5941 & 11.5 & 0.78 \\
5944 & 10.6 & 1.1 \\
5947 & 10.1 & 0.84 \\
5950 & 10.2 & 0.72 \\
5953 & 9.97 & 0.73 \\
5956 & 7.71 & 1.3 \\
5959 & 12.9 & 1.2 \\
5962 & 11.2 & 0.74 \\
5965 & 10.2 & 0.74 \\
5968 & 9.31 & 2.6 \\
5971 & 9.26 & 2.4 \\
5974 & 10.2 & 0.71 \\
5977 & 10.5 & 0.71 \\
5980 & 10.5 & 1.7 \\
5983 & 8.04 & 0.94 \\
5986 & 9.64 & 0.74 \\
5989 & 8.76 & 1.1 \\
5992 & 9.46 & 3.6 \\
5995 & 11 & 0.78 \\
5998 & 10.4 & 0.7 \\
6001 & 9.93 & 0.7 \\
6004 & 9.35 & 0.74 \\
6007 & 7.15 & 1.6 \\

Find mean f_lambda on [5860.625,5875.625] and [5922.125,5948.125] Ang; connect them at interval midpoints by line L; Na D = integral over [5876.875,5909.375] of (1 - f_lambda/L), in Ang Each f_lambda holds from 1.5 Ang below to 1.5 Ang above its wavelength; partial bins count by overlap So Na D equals 0.6 Ang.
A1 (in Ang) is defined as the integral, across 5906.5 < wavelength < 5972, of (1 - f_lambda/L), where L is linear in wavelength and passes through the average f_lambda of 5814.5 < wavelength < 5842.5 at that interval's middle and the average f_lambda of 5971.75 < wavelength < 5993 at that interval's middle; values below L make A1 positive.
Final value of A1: -0.7 Ang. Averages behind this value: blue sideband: 10.7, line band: 10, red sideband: 9.58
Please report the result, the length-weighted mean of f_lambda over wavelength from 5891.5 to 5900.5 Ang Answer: 11.3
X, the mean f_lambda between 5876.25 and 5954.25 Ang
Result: 9.99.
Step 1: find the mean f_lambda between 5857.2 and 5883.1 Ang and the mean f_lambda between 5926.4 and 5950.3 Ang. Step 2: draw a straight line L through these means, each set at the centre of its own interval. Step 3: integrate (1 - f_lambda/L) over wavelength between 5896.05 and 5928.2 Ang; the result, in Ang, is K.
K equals -0.6 Ang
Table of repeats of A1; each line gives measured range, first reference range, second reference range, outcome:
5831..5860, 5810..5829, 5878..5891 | -1.07 Ang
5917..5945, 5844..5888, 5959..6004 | -0.16 Ang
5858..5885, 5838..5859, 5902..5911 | -0.91 Ang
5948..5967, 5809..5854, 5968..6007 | -1.06 Ang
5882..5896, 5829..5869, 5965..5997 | 1.17 Ang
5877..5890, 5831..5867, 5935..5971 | 0.55 Ang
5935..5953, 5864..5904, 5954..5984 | -0.72 Ang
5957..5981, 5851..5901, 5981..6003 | -1.78 Ang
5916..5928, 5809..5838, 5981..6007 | -0.73 Ang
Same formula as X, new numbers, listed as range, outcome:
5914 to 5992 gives 9.95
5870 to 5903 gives 10.2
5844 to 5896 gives 9.89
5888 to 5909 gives 9.9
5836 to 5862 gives 10.3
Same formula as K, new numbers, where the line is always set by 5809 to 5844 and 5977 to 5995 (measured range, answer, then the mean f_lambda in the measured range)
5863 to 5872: -0.2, 10.5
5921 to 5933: 0.5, 9.46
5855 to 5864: 0.6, 9.64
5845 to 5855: 0.4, 9.94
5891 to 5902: -0.8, 10.9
